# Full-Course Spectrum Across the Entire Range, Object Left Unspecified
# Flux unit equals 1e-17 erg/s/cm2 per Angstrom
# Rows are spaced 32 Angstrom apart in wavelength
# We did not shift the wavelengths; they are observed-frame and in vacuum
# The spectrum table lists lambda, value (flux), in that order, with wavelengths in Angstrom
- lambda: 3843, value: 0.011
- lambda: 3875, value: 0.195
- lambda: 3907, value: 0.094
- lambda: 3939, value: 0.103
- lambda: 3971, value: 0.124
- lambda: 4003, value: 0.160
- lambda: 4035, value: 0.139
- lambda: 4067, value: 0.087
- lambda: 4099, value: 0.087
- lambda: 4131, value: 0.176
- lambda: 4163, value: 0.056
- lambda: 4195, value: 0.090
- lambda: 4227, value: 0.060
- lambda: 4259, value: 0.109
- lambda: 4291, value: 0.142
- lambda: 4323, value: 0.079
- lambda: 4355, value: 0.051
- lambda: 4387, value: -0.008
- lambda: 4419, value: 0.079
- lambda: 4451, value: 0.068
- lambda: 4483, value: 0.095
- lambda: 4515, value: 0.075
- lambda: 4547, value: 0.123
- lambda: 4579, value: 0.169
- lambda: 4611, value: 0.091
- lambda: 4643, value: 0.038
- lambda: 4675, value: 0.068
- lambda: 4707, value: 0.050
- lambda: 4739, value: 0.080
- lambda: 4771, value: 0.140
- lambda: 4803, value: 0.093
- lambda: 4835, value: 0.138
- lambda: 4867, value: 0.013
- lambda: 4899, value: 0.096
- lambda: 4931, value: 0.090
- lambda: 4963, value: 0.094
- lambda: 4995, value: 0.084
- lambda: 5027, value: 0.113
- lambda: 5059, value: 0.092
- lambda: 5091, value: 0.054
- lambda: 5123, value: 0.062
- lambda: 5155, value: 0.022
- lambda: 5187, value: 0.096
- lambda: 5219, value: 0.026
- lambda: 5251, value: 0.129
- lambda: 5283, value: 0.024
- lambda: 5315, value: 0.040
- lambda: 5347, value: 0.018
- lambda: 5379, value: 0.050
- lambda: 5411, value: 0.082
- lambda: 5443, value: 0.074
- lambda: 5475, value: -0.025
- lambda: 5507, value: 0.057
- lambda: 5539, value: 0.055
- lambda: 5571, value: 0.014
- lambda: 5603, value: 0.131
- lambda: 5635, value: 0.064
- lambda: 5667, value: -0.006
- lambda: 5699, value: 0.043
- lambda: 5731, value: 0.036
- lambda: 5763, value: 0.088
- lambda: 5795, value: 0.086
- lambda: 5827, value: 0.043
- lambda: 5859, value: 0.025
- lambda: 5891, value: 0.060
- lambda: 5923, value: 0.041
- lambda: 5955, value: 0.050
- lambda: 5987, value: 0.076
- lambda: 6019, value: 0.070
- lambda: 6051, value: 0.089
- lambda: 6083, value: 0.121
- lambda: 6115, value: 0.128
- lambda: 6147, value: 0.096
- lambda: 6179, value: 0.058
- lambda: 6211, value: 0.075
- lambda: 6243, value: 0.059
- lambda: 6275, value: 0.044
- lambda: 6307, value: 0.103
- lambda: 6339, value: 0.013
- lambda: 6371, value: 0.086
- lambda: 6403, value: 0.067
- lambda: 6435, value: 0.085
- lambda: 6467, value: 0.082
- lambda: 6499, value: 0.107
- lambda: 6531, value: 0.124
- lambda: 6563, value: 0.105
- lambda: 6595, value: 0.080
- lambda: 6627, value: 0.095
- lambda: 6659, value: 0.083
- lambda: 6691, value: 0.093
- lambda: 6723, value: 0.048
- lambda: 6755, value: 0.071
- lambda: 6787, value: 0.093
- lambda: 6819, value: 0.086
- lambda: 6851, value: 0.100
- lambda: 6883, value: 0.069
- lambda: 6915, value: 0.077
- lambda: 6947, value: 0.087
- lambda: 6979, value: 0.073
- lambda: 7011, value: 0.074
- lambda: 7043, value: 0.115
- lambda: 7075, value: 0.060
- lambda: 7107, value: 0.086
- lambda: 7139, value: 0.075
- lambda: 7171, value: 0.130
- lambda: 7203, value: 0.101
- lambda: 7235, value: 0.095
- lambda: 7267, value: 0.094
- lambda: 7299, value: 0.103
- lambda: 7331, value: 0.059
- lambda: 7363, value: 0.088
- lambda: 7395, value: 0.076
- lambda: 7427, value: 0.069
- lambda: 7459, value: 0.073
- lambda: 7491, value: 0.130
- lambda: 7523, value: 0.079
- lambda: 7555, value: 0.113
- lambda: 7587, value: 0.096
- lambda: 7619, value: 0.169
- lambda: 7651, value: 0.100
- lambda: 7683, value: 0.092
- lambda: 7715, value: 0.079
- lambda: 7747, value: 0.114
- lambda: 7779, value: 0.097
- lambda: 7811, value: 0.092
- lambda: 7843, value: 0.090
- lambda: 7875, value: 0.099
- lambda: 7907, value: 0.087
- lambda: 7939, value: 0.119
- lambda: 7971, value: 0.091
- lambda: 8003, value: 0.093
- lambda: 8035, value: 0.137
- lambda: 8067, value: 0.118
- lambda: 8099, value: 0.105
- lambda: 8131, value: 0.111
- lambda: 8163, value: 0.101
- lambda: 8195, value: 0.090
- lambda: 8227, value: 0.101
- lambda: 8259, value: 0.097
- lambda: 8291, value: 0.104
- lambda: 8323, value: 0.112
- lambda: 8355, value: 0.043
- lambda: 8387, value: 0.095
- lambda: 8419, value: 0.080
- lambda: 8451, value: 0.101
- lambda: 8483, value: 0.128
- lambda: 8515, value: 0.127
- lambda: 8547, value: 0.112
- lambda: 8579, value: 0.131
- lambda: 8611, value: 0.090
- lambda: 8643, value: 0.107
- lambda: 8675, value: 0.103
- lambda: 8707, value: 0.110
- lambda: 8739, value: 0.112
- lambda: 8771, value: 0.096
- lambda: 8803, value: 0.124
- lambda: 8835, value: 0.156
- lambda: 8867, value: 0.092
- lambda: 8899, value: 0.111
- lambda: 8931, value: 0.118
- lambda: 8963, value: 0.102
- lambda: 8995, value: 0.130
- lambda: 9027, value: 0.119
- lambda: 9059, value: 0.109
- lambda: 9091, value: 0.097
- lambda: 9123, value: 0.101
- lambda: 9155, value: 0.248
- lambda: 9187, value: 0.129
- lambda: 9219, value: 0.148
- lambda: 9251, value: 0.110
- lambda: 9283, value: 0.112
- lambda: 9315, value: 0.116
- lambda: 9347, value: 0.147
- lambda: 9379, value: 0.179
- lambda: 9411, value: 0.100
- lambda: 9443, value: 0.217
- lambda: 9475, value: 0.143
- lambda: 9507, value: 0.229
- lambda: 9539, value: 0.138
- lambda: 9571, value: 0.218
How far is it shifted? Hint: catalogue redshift 1.46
